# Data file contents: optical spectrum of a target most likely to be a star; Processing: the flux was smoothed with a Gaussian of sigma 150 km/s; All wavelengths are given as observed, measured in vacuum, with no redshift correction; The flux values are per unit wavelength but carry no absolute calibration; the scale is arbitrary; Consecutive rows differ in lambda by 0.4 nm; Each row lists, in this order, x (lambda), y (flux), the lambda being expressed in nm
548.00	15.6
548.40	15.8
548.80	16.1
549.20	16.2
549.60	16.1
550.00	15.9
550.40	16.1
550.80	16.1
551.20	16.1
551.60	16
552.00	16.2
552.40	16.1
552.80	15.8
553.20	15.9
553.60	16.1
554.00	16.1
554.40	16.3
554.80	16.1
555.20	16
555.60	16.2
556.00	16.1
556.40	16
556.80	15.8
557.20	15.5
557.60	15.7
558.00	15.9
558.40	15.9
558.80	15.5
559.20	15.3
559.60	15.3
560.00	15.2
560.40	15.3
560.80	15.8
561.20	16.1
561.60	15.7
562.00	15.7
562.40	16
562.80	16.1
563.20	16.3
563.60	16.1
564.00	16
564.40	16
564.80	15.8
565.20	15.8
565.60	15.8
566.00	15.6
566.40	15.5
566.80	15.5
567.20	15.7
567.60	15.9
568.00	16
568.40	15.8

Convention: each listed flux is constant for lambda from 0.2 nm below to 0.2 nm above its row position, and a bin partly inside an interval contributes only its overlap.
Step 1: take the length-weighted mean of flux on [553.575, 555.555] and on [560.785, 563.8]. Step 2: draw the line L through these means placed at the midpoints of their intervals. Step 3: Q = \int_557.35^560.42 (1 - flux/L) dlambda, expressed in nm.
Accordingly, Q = 0.10 nm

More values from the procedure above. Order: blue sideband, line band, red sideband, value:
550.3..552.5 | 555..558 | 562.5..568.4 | 0.02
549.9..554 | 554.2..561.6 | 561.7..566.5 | 0.09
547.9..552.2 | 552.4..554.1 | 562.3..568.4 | 0.00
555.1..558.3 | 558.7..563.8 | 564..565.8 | 0.05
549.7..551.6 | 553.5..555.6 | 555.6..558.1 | -0.03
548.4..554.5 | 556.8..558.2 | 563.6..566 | 0.02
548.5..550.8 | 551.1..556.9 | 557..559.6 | -0.08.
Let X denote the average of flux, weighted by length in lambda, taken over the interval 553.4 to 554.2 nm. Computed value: 16.1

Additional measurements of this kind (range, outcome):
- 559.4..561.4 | 15.5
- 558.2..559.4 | 15.6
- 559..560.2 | 15.3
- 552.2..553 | 15.9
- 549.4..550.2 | 16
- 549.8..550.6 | 16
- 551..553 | 16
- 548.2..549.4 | 16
